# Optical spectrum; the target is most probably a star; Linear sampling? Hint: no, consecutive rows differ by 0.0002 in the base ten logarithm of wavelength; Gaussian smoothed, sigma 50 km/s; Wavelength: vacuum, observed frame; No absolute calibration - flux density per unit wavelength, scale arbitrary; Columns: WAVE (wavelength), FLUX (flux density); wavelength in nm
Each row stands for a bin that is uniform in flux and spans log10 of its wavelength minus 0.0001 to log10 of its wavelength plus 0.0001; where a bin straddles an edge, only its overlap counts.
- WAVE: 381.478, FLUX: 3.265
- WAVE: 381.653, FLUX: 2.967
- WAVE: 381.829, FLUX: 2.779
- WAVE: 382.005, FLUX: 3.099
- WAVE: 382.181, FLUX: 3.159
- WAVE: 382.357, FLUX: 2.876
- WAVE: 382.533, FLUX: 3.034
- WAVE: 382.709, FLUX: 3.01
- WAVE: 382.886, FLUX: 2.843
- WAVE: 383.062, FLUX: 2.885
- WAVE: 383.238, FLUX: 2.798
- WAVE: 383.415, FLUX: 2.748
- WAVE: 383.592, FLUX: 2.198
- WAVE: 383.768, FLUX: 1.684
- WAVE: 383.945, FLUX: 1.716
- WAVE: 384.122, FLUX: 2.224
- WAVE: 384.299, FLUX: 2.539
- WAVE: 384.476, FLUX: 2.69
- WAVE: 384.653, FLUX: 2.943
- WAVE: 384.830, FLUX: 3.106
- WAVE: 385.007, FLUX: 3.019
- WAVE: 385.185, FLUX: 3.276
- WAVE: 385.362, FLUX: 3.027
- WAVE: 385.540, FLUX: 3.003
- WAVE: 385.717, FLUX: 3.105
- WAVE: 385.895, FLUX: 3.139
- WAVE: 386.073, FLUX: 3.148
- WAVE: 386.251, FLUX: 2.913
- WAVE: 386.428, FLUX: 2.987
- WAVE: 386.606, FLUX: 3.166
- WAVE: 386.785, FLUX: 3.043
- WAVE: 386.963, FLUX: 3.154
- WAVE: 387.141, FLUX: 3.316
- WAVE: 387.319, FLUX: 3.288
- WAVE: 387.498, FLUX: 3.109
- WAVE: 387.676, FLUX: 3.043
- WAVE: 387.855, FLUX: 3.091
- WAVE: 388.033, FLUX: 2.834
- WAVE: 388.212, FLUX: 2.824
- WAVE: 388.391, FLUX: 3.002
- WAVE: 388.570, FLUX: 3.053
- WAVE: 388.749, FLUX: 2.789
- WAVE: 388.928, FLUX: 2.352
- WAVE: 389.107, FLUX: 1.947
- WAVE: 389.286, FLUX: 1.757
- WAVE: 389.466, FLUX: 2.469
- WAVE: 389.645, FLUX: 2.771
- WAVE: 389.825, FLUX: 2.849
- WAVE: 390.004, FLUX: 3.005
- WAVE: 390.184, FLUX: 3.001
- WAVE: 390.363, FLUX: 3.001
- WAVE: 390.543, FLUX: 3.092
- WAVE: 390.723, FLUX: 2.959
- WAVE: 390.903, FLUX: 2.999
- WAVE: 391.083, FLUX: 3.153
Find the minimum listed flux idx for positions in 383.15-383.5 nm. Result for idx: 2.748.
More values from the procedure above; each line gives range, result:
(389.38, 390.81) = 2.469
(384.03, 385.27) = 2.224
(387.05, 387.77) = 3.043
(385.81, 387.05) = 2.913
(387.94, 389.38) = 1.757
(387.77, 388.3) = 2.824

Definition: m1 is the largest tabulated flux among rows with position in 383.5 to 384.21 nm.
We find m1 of 2.224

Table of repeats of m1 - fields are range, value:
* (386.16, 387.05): 3.166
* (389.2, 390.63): 3.092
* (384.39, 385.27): 3.276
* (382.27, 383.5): 3.034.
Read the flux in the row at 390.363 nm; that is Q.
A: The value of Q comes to 3.001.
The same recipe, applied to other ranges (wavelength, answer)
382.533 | 3.034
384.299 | 2.539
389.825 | 2.849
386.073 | 3.148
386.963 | 3.154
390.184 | 3.001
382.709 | 3.01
